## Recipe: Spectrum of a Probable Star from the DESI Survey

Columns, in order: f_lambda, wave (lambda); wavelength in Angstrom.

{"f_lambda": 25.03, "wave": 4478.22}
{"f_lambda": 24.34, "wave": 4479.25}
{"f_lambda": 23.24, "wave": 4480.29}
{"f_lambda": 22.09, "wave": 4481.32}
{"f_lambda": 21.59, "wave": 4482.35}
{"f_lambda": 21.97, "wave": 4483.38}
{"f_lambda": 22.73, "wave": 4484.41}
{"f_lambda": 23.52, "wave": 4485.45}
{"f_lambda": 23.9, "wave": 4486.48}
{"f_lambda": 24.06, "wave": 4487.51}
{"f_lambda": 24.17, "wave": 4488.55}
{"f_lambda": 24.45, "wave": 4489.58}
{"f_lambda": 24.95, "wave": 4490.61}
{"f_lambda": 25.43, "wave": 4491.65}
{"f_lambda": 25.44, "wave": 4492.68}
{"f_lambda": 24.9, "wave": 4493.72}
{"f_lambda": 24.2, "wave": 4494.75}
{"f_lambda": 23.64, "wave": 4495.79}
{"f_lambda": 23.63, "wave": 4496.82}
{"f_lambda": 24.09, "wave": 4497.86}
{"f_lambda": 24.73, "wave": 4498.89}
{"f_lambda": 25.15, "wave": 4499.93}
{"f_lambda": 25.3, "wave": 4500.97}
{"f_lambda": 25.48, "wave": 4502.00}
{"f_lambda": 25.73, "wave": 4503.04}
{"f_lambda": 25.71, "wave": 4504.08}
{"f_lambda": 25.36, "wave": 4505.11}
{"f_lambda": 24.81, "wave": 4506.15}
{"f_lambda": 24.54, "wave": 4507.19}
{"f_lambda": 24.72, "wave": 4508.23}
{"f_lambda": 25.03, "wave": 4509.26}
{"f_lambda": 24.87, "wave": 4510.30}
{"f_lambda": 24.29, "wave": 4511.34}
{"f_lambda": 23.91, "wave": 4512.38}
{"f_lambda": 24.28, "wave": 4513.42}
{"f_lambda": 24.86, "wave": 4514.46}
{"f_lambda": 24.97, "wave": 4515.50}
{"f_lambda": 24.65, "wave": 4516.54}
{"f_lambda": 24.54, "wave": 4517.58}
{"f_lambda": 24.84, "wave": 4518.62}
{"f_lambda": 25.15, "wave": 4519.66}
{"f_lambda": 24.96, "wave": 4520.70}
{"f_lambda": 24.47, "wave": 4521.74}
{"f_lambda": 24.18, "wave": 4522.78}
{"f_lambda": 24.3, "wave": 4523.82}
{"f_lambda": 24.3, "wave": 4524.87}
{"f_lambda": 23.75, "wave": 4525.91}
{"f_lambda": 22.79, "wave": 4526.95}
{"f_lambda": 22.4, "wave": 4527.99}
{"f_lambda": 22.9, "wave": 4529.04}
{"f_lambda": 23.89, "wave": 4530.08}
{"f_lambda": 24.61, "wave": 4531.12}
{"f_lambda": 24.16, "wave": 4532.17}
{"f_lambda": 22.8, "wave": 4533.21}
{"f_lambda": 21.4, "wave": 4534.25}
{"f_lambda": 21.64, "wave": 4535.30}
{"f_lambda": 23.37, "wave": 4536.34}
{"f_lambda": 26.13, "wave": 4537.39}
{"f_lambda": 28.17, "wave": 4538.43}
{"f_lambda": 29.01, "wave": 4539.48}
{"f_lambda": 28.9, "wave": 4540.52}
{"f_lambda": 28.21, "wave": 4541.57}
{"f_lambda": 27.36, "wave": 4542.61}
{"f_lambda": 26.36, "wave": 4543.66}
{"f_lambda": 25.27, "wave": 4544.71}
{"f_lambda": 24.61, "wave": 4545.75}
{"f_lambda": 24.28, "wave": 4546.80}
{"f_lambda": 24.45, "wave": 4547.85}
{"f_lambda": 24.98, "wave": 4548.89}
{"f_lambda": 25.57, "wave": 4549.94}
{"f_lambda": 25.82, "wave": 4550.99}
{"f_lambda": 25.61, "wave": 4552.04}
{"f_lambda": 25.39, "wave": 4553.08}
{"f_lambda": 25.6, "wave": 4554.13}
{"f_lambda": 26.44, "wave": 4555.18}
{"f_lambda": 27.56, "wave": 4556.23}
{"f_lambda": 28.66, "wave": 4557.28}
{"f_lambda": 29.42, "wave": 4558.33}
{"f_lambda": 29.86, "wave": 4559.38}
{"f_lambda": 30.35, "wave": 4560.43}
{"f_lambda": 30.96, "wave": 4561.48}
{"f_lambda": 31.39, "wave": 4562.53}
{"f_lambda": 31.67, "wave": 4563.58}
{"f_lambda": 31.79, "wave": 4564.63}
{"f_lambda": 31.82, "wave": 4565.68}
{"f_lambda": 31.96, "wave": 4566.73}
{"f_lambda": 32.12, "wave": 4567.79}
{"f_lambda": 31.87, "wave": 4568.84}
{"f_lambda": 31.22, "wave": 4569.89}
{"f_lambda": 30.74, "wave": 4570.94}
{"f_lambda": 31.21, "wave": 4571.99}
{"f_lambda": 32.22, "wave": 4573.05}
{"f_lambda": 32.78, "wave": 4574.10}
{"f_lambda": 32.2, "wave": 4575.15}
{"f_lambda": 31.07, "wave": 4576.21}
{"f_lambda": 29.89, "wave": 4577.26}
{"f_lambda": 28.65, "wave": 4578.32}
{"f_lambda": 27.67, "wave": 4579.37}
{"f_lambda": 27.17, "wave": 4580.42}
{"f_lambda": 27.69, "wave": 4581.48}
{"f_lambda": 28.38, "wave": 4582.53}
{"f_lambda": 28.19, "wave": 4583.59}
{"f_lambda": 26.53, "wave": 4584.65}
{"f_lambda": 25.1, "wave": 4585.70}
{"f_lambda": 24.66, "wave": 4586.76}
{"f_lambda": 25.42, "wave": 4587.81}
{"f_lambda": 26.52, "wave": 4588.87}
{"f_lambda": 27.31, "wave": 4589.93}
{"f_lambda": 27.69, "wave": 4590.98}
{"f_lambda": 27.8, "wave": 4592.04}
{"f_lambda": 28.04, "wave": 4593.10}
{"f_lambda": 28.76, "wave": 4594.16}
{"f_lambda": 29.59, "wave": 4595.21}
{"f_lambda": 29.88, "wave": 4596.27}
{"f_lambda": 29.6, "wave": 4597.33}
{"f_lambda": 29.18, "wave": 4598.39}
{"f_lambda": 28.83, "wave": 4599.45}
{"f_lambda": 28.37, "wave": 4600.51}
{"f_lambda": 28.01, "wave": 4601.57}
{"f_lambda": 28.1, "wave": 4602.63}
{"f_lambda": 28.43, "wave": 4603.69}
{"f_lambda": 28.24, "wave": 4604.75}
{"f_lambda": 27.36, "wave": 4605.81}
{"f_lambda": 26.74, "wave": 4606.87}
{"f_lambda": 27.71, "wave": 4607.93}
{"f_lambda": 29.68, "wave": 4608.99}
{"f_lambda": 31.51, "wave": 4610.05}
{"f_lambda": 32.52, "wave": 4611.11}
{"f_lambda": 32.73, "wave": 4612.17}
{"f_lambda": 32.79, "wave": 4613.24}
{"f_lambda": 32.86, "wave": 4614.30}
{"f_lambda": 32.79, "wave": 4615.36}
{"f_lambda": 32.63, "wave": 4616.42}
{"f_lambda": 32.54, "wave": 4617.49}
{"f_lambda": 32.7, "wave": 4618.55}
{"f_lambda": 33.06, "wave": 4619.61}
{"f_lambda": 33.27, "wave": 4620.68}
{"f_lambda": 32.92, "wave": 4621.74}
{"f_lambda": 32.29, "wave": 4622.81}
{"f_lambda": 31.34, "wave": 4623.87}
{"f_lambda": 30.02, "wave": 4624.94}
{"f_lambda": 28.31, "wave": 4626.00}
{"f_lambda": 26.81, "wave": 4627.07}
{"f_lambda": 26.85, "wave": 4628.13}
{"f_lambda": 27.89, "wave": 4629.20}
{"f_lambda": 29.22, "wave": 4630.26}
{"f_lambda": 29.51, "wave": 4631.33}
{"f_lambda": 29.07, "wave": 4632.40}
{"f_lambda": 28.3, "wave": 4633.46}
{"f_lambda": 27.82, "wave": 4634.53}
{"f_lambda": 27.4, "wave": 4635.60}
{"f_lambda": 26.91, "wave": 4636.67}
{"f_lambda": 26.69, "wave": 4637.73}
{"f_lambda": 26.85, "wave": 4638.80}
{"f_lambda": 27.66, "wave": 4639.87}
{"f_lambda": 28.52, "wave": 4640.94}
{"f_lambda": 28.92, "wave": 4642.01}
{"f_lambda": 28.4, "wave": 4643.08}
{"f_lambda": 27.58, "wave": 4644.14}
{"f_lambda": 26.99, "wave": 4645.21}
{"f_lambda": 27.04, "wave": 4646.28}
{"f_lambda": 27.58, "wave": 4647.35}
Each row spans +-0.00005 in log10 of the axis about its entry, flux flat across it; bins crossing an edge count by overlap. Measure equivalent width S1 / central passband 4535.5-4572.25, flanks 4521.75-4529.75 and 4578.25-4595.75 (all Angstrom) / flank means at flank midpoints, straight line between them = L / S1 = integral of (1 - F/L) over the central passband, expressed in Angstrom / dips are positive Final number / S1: -4.1 Angstrom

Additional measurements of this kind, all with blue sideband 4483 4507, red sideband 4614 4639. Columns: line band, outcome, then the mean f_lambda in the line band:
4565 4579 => -1.8 Angstrom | 31.3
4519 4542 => 1.2 Angstrom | 24.6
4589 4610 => 0.3 Angstrom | 28.4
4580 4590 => 0.5 Angstrom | 26.6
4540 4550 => 0.2 Angstrom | 26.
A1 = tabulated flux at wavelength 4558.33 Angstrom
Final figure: 29.42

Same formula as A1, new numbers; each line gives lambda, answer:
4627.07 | 26.81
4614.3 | 32.86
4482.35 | 21.59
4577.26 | 29.89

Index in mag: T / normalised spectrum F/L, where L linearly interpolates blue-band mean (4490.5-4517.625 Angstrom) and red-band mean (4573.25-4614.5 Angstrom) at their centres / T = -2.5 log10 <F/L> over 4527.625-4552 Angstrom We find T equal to 0.06 mag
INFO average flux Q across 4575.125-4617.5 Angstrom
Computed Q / 28.9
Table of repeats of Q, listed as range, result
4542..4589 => 28.4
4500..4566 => 25.8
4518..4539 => 24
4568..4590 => 29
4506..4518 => 24.6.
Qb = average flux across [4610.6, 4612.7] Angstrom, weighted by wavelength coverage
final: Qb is 32.7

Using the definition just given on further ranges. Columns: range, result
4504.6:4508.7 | 24.8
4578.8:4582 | 27.6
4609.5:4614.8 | 32.5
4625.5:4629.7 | 27.4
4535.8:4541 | 27.1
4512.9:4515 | 24.6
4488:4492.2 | 24.7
